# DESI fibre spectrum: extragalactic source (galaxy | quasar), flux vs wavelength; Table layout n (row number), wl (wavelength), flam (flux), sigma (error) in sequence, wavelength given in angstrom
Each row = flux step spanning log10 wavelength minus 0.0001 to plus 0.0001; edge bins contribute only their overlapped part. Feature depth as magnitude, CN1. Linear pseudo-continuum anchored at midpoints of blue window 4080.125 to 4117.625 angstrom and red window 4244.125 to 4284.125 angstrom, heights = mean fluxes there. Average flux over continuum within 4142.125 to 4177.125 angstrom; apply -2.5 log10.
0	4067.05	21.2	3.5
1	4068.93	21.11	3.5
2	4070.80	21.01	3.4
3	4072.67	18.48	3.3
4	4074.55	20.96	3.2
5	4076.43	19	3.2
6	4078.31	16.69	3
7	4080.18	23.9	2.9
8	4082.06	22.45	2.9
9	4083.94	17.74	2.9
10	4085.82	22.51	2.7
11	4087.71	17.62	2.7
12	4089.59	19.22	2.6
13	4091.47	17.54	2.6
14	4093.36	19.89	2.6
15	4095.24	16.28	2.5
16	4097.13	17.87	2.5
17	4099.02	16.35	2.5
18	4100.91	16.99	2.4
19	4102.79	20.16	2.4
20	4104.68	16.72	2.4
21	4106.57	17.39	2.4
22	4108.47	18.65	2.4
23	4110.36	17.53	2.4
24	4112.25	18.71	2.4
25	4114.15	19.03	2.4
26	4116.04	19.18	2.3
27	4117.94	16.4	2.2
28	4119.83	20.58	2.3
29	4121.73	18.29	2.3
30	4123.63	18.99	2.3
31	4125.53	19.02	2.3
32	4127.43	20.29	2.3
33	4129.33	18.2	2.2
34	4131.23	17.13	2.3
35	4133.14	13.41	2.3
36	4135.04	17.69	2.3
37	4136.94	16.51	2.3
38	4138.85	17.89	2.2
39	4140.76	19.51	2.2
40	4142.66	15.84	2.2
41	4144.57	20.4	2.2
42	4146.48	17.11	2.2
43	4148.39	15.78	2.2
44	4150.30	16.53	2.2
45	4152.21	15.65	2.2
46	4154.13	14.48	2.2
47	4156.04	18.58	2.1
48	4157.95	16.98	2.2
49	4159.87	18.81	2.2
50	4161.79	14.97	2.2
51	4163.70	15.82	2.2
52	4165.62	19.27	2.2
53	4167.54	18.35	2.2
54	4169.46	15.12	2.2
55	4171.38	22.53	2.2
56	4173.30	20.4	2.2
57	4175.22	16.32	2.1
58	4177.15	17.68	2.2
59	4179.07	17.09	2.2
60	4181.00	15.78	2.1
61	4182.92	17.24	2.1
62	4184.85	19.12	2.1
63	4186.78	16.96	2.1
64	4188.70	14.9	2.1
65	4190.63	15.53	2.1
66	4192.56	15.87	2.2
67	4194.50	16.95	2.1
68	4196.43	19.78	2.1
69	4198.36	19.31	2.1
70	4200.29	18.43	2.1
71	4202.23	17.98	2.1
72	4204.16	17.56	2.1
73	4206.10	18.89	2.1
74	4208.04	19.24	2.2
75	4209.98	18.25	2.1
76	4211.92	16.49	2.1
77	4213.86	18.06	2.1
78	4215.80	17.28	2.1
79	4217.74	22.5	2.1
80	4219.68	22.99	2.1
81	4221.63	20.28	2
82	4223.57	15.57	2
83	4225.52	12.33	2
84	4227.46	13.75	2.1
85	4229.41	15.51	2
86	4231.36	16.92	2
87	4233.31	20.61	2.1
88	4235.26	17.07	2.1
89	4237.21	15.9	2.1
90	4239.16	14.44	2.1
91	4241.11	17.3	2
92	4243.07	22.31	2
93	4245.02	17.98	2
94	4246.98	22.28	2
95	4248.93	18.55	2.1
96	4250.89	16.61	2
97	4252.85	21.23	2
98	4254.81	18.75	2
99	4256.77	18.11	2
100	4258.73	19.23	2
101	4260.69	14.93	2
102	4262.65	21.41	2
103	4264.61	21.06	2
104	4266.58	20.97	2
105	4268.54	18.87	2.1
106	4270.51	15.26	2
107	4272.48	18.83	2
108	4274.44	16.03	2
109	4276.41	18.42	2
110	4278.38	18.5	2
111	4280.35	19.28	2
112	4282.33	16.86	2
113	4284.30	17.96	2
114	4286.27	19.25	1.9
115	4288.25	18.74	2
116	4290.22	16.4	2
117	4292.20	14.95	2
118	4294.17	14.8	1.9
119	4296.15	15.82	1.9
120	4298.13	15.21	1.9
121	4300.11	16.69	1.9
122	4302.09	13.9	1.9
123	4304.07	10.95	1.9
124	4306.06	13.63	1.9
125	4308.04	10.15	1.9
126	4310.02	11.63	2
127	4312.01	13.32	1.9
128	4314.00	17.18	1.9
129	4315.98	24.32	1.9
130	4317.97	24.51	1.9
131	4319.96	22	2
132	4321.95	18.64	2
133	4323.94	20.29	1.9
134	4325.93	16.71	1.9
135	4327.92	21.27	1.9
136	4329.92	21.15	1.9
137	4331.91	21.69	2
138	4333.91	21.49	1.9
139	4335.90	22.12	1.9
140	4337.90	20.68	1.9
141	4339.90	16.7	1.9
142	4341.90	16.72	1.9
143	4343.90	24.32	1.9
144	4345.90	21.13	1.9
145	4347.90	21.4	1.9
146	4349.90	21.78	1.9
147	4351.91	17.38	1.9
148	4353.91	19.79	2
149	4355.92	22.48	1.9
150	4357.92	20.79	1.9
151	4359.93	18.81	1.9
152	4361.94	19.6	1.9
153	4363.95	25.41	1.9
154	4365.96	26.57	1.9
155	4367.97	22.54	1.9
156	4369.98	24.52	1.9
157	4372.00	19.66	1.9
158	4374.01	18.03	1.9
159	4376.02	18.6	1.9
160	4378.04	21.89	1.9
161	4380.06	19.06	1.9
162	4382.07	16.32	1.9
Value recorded 0.073 mag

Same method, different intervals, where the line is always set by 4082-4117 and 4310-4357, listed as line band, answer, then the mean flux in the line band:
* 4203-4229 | 0.081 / 17.9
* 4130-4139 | 0.137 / 16.5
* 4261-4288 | 0.063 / 18.6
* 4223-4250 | 0.132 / 17.2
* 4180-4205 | 0.105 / 17.3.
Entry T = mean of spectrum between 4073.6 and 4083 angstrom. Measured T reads 20.6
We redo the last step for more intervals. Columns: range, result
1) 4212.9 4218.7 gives 19.3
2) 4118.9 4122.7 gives 19.4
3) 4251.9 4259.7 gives 19.3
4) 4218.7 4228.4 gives 17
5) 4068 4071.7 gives 21.1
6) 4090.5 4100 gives 17.6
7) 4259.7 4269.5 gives 19.5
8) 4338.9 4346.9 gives 19.7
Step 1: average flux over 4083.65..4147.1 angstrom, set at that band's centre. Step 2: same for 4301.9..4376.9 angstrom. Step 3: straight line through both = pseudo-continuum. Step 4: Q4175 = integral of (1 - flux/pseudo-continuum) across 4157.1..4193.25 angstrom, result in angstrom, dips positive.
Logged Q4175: 2.4 angstrom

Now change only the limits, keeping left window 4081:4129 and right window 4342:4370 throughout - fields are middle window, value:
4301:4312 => 4.6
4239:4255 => 1.0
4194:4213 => 1.4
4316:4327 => 0.2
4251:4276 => 2.3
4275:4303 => 5.3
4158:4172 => 1.2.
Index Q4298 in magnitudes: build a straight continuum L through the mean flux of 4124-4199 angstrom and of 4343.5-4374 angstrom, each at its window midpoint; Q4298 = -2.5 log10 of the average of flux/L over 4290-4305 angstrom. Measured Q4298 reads 0.34 mag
